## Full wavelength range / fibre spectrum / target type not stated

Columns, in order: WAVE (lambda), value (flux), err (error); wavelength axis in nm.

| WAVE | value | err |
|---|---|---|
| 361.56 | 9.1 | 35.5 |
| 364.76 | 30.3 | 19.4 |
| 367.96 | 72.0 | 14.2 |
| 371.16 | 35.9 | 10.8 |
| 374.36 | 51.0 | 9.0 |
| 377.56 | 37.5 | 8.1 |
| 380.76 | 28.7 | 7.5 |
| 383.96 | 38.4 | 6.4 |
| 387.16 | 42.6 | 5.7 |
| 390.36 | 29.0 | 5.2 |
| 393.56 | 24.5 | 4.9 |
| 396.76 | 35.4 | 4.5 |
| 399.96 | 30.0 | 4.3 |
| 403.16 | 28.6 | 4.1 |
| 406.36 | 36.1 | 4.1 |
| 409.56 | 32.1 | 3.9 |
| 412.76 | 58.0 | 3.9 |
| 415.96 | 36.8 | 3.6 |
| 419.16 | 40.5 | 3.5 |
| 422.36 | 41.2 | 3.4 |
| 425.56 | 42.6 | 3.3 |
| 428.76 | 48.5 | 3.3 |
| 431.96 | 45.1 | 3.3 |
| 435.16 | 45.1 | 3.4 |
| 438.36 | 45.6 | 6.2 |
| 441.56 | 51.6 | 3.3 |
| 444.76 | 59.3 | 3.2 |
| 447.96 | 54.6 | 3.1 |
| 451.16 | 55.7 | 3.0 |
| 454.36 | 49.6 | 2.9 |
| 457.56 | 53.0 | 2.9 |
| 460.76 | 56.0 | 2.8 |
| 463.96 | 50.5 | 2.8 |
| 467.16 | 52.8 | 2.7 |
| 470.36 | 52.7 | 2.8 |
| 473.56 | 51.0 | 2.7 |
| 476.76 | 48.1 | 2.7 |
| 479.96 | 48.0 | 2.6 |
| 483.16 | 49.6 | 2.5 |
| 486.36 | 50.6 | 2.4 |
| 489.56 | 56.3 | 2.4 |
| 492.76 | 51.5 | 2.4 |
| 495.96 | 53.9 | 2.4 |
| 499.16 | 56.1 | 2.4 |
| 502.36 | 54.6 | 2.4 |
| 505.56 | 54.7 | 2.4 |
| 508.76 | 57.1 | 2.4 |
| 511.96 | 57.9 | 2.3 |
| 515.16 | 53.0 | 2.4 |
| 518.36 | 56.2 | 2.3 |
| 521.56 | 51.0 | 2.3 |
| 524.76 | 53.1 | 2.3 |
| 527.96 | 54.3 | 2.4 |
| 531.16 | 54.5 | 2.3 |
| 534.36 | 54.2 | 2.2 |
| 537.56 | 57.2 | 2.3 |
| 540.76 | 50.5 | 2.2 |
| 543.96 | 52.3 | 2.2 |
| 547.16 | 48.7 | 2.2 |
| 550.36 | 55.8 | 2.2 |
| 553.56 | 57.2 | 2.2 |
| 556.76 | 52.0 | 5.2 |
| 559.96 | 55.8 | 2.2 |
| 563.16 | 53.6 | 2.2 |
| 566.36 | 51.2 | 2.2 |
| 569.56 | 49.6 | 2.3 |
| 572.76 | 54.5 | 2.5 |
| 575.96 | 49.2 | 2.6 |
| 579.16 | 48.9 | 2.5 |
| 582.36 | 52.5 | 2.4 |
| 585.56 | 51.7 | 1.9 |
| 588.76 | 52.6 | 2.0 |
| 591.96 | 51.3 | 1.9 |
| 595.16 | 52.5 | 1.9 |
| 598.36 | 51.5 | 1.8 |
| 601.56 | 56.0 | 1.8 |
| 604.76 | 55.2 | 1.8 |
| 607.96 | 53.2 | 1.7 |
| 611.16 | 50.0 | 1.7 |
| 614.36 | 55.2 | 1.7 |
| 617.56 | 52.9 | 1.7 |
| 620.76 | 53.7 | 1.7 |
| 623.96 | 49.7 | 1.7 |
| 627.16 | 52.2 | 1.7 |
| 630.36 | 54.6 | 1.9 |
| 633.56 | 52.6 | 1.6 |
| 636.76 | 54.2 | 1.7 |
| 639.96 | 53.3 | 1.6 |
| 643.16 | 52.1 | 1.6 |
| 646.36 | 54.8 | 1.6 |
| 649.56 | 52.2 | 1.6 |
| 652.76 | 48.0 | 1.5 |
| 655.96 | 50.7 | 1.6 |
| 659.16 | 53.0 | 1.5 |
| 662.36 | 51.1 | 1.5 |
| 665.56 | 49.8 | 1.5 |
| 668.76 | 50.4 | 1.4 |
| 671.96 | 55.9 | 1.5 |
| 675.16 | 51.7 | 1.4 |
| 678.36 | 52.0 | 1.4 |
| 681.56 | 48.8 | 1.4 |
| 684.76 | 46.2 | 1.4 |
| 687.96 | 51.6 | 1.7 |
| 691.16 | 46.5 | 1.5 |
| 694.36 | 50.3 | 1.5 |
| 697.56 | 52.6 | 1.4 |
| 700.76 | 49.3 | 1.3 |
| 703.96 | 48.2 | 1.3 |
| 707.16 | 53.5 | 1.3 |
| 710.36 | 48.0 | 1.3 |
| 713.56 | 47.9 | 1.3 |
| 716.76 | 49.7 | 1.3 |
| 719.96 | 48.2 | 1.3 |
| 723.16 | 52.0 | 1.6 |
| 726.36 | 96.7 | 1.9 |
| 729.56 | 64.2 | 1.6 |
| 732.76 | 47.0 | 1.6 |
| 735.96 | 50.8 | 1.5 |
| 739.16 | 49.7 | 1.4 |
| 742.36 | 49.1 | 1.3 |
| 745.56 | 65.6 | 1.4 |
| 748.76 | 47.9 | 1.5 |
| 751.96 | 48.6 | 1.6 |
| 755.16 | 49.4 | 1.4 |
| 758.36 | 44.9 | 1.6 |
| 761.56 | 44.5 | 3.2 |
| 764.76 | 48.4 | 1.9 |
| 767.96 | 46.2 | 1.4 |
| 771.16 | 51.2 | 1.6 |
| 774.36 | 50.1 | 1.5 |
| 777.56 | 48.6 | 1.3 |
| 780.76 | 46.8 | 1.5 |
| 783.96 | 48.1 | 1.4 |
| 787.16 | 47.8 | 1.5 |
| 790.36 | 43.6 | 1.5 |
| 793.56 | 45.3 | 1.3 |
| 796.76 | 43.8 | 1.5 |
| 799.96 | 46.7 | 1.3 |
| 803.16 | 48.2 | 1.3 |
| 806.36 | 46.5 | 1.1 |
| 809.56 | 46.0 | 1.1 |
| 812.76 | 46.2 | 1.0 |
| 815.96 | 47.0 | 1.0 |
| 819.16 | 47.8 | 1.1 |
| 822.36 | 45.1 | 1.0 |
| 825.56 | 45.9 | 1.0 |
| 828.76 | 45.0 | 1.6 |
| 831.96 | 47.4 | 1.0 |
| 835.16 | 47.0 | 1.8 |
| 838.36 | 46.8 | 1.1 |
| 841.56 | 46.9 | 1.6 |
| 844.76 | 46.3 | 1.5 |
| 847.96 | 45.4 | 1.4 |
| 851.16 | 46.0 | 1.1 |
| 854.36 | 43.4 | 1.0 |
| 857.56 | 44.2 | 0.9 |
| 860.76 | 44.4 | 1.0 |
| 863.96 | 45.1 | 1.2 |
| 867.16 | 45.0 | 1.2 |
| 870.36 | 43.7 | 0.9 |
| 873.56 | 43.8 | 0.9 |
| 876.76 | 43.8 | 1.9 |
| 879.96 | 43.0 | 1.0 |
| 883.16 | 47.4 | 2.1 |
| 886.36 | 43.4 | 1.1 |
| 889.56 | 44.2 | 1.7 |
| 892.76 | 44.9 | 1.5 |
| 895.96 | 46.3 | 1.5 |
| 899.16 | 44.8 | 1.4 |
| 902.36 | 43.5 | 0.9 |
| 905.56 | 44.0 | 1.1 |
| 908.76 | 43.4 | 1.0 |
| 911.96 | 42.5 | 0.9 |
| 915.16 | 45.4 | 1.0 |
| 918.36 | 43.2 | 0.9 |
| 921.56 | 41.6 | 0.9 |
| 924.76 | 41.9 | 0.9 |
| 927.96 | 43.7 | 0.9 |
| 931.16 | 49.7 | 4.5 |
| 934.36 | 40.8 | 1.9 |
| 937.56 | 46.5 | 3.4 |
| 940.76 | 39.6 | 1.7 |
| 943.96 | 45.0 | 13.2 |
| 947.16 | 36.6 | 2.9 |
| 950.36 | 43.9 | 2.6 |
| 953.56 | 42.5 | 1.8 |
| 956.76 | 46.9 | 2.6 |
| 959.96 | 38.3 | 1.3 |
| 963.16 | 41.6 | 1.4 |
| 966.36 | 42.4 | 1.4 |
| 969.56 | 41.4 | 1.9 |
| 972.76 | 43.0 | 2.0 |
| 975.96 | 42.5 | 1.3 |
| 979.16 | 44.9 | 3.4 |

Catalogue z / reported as 0.11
